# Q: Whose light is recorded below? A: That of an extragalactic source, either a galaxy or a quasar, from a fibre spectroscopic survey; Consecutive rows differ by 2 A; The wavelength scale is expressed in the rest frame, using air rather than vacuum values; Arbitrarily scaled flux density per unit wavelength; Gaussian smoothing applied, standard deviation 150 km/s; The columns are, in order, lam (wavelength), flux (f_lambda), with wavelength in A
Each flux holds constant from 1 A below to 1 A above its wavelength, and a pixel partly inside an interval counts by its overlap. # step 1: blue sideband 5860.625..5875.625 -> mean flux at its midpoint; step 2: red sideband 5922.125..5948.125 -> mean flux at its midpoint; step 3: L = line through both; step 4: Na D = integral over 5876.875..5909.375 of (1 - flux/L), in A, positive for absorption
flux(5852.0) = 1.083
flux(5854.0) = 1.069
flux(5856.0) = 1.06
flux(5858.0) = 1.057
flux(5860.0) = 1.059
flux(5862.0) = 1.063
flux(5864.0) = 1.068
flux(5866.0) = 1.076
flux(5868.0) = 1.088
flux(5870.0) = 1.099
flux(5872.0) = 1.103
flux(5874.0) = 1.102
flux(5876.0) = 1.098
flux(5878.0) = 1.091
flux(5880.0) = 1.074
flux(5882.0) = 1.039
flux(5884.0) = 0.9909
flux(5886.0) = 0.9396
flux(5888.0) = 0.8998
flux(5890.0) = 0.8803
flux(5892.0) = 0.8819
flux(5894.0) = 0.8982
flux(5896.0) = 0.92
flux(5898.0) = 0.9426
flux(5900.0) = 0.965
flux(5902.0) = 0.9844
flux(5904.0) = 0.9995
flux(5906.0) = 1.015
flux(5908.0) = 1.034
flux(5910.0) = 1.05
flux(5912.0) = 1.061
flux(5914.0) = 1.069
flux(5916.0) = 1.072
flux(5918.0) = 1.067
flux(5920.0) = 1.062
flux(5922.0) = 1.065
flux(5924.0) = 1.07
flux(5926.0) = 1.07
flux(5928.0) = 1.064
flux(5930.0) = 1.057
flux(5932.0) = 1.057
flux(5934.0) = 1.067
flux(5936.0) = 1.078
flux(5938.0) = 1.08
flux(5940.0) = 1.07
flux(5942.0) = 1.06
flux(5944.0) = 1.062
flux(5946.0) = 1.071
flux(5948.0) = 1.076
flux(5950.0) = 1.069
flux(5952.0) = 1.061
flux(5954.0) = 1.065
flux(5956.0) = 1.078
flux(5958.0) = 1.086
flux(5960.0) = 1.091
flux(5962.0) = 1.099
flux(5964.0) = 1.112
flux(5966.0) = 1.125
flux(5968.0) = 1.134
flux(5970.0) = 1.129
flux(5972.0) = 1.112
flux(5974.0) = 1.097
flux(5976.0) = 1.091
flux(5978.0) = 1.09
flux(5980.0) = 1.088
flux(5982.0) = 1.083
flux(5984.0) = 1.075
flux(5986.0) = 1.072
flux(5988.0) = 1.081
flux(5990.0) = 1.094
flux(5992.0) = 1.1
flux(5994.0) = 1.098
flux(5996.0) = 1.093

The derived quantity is 3.2 A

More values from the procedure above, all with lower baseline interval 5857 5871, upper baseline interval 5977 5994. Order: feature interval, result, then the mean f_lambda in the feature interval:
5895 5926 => 1.5 A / 1.03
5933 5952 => 0.2 A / 1.07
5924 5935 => 0.2 A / 1.06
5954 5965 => -0.1 A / 1.09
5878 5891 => 1.2 A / 0.98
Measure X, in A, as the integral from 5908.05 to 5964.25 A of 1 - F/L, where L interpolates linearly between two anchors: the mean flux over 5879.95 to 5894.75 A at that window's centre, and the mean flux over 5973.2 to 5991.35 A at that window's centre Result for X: -2.97 A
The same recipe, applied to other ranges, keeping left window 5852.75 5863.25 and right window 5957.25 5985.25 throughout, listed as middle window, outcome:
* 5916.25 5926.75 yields 0.2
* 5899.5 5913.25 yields 0.8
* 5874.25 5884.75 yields 0.1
